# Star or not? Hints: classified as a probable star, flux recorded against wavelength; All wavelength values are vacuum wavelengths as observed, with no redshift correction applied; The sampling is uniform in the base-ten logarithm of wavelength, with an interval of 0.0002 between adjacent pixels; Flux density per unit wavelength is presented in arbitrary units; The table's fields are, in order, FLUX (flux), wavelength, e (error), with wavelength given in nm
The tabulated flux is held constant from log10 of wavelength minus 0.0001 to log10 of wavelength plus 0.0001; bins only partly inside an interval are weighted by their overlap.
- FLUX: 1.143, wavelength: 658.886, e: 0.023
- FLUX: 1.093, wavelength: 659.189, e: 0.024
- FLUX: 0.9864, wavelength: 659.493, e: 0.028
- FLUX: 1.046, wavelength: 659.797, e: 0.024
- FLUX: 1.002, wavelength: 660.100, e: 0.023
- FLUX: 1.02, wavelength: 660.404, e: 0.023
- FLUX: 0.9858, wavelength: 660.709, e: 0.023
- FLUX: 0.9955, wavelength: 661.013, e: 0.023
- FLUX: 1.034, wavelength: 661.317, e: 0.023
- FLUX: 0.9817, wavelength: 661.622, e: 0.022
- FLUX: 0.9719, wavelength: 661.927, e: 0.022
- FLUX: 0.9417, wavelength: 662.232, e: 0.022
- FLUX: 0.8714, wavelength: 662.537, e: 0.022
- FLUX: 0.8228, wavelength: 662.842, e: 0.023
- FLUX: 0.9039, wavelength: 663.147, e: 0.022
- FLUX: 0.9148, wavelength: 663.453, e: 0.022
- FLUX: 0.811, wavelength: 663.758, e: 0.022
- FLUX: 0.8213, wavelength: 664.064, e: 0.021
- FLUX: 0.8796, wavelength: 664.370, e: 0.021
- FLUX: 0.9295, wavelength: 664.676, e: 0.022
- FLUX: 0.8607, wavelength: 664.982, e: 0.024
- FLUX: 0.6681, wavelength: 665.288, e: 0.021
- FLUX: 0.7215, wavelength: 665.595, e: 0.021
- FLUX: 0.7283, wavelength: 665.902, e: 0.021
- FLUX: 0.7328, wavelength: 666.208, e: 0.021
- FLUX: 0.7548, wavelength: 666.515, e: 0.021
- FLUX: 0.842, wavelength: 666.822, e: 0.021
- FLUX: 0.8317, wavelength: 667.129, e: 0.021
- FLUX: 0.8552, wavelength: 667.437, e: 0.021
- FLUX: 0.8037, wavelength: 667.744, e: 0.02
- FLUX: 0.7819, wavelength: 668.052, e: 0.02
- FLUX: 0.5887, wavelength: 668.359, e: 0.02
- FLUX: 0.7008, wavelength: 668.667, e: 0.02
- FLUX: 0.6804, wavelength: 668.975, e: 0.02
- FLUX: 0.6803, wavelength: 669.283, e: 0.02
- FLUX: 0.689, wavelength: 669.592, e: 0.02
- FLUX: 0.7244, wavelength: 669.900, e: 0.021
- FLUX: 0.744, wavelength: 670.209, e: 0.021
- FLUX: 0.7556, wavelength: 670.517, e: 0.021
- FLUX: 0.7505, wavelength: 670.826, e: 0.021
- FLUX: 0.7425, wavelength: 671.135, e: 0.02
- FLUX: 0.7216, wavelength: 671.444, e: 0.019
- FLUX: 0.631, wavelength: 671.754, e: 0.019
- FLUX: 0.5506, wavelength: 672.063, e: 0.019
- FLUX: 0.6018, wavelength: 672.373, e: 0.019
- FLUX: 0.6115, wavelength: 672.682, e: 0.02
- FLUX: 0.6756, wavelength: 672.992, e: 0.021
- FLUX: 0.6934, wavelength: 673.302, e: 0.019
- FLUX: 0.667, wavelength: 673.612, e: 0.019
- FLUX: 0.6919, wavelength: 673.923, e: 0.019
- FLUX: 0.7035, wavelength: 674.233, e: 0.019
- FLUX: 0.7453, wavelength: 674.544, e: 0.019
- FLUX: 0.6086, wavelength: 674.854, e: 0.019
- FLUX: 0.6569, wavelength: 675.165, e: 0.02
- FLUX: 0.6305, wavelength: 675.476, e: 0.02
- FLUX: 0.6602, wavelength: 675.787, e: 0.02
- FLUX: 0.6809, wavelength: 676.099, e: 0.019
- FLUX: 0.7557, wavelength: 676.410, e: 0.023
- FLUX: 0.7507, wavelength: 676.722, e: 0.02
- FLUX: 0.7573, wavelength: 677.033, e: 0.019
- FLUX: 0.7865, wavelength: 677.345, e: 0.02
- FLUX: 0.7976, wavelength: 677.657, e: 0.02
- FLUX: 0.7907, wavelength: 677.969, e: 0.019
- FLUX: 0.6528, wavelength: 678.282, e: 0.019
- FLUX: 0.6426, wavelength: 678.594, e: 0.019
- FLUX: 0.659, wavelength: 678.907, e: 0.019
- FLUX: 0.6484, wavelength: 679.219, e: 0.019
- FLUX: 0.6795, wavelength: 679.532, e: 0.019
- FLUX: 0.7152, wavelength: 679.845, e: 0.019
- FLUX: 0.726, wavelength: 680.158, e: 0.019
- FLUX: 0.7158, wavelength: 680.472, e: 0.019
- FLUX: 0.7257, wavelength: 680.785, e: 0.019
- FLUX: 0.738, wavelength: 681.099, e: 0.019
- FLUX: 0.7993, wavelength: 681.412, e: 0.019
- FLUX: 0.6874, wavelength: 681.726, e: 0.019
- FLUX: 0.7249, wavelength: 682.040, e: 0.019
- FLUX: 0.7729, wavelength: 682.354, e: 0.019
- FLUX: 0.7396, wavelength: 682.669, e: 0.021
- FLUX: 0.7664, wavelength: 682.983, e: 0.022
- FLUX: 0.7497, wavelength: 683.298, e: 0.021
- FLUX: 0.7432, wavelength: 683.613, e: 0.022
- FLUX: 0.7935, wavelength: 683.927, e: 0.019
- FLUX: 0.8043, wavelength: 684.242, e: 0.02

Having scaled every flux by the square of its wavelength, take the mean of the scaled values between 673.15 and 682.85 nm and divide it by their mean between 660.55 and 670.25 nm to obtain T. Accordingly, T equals 0.9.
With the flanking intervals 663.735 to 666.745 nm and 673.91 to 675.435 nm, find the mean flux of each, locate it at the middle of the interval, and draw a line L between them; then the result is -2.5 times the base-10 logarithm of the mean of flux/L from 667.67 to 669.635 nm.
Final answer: 0.07 mag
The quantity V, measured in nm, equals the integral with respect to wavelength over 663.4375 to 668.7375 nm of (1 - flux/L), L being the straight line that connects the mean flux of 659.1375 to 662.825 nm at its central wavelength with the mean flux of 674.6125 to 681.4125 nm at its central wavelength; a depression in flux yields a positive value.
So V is 0.67 nm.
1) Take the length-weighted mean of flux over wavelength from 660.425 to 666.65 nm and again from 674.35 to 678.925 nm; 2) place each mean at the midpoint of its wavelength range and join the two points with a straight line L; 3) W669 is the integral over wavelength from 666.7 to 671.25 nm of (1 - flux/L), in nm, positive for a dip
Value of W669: 0.330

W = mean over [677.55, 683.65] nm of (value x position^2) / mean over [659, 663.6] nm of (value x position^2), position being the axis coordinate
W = 0.79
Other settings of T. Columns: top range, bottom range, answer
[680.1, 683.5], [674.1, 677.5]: 1.07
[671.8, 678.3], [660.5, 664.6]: 0.78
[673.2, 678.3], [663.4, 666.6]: 0.92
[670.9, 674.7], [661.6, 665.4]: 0.79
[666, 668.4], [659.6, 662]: 0.79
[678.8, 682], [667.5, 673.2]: 1.06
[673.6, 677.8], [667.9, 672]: 1.02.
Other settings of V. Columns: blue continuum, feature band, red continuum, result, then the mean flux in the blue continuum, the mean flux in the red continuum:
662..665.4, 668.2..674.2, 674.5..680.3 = 0.73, 0.862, 0.702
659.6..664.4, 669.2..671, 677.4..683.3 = 0.25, 0.94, 0.723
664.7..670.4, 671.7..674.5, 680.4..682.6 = 0.35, 0.748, 0.739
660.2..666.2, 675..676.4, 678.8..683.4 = 0.19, 0.885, 0.724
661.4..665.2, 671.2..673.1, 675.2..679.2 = 0.34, 0.891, 0.71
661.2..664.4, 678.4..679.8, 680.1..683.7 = 0.19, 0.904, 0.741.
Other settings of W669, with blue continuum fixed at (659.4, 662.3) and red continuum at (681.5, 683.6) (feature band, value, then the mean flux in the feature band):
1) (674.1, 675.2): 0.20 nm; 0.681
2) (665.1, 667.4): 0.43 nm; 0.761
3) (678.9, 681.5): 0.19 nm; 0.713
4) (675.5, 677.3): 0.21 nm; 0.718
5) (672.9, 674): 0.22 nm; 0.681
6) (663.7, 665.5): 0.24 nm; 0.826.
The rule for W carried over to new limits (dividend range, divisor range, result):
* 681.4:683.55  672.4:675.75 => 1.15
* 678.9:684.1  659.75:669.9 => 0.92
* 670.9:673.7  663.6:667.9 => 0.83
